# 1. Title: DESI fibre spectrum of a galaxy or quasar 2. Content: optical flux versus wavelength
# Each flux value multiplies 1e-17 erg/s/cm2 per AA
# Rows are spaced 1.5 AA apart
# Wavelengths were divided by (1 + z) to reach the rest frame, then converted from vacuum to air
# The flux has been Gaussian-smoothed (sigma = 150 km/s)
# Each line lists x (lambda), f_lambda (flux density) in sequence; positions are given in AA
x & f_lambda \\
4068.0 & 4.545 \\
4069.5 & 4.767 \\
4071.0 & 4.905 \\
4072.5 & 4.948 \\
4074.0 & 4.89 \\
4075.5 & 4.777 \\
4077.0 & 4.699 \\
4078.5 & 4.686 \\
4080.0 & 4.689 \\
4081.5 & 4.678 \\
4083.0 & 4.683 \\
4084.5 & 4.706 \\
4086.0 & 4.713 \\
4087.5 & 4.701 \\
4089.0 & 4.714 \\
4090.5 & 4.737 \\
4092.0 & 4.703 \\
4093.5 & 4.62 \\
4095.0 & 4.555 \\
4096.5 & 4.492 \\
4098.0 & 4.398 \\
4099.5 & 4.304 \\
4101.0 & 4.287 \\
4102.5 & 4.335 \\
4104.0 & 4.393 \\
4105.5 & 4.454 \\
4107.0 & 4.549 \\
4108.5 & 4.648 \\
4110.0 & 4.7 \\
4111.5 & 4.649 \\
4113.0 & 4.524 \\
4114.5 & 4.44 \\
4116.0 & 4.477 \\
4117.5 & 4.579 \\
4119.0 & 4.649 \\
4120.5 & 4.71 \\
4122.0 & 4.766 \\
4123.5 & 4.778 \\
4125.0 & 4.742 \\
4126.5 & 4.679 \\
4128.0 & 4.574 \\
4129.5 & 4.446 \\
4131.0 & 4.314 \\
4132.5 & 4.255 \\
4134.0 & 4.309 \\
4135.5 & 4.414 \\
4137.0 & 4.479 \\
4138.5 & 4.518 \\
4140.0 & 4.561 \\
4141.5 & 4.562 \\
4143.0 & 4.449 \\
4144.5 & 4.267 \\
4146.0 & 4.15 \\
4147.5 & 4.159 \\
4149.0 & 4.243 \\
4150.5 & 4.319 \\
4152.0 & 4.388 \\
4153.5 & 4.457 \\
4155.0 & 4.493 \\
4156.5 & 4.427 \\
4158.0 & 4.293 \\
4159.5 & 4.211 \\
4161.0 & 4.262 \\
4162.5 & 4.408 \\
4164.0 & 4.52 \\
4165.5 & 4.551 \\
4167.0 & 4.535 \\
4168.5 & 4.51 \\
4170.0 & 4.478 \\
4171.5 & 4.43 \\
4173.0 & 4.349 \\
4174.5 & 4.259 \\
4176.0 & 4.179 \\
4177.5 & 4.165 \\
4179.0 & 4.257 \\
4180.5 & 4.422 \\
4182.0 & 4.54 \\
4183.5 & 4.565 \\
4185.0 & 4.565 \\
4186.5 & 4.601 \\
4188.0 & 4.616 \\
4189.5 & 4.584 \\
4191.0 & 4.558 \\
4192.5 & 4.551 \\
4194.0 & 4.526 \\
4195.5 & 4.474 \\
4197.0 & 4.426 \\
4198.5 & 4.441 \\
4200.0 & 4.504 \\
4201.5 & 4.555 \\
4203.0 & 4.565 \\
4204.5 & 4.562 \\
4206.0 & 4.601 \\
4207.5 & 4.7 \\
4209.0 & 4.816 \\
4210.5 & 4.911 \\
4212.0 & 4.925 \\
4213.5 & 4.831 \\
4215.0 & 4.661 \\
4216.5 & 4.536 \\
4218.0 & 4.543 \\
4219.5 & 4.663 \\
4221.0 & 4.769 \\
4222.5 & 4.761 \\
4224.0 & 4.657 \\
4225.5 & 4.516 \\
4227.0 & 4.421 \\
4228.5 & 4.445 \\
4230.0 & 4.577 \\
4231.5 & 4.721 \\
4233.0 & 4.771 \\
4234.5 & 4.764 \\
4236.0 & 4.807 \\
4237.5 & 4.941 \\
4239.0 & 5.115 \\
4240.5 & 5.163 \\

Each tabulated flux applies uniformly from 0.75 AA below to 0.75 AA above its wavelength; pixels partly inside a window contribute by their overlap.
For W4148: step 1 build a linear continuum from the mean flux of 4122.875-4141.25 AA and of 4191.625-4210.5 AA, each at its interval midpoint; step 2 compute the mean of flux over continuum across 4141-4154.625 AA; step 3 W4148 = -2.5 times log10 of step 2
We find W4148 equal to 0.05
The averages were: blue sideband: 4.51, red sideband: 4.57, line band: 4.33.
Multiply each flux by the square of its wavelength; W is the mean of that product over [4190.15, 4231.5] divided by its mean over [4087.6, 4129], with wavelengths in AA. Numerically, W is 1.06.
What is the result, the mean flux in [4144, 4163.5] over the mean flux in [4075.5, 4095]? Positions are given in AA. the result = 0.9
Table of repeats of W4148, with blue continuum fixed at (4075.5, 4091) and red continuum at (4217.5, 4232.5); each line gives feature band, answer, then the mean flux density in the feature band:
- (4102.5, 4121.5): 0.03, 4.56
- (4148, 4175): 0.06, 4.4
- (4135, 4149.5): 0.07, 4.38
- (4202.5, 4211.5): -0.02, 4.7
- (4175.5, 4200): 0.04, 4.47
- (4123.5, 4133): 0.03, 4.53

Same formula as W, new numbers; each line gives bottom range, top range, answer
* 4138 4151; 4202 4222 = 1.11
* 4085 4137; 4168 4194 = 1.01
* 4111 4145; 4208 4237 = 1.08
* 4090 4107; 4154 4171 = 1.02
